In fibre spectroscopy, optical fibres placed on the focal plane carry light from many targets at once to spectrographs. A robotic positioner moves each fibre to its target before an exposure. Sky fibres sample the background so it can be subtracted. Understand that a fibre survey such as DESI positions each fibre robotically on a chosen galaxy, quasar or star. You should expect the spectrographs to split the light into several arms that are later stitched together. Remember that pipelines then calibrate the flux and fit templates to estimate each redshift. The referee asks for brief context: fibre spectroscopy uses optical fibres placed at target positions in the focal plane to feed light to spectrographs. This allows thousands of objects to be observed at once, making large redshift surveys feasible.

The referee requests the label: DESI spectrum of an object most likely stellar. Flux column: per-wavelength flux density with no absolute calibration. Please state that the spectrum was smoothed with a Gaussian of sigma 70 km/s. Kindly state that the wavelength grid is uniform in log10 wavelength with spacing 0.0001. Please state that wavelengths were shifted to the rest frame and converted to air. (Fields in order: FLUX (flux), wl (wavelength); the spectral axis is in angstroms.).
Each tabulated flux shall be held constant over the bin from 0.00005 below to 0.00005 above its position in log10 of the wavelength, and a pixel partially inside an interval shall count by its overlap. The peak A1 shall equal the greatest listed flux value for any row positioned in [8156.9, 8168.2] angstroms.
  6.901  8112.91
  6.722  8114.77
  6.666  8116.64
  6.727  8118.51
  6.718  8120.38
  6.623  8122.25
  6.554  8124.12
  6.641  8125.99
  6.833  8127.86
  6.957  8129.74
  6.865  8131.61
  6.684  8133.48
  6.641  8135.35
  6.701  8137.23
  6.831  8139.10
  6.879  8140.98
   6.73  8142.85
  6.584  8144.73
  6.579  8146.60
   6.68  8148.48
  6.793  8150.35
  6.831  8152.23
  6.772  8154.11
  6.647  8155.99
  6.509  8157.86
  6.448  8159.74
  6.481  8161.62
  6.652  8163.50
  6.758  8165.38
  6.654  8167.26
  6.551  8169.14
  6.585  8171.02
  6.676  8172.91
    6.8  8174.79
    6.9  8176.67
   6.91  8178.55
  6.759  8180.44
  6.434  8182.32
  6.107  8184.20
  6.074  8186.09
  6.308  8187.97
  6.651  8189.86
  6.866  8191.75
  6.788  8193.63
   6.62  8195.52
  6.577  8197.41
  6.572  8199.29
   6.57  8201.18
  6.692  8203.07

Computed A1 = 6.758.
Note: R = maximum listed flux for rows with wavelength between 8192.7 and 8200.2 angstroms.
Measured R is 6.788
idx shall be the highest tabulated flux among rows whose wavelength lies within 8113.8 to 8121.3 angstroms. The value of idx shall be 6.727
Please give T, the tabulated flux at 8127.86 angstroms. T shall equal 6.833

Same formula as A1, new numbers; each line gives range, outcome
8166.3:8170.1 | 6.654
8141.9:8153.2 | 6.831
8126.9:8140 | 6.957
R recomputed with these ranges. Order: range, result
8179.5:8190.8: 6.759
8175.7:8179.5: 6.91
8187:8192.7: 6.866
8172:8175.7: 6.8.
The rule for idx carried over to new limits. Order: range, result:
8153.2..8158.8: 6.772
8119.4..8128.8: 6.833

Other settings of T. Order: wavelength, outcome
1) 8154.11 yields 6.772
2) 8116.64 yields 6.666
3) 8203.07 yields 6.692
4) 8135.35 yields 6.641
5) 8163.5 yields 6.652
